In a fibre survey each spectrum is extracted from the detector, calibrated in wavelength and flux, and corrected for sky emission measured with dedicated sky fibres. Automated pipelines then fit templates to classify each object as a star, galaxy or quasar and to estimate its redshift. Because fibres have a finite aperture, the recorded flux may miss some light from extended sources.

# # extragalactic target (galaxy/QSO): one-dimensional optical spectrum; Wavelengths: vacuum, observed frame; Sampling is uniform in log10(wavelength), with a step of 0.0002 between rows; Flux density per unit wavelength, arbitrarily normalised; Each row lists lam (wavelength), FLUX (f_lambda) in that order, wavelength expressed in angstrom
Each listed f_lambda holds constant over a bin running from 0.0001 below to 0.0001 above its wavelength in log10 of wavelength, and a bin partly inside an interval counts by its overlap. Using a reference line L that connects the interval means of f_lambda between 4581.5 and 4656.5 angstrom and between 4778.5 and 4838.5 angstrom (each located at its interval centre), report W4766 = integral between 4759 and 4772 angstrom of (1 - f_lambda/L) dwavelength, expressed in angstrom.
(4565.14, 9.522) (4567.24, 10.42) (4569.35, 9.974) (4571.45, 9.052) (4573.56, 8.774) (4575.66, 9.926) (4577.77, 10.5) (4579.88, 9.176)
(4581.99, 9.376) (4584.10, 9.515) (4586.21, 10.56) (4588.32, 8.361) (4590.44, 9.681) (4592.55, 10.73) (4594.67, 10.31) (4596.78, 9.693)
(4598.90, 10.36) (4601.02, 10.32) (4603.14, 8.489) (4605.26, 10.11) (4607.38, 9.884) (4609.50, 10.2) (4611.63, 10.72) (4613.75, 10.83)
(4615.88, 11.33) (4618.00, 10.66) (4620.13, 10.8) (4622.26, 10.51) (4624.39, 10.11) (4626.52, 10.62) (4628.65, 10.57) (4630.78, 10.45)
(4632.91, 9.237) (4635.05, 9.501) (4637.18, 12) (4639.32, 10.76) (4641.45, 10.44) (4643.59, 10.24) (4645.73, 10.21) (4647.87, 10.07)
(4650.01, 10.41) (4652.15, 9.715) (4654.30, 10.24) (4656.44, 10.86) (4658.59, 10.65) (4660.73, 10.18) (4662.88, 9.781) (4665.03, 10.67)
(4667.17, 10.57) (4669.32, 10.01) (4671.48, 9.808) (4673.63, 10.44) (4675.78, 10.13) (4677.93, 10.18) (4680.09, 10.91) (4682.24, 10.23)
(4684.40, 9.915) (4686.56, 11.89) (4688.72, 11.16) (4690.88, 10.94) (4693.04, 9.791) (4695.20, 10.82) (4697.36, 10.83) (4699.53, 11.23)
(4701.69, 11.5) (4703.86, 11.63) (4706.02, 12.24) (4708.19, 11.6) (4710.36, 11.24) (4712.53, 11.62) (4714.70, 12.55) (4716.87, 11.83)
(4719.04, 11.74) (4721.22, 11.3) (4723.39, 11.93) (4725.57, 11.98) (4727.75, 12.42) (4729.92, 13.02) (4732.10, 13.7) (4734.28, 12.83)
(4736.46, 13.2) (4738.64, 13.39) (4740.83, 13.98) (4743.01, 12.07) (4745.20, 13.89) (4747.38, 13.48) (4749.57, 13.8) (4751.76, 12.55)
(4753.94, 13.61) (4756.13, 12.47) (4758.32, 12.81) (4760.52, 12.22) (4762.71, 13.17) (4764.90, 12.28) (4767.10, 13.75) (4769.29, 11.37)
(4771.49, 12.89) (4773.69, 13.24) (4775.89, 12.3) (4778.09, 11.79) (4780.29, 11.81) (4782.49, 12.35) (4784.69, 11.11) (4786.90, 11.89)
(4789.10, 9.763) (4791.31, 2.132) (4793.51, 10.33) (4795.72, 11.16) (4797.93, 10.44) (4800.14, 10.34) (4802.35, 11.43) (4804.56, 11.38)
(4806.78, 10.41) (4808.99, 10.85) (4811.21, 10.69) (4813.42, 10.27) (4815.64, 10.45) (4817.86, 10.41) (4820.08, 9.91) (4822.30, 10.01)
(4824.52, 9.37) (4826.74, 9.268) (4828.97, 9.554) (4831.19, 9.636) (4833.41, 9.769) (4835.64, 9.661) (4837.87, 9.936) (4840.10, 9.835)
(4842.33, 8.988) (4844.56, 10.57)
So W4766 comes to -3.1 angstrom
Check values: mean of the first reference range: 10.2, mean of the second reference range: 10.2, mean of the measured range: 12.6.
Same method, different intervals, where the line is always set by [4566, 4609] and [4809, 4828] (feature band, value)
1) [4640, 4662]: -1.01 angstrom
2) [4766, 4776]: -2.72 angstrom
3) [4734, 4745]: -3.53 angstrom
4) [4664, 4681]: -0.77 angstrom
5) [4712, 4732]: -4.39 angstrom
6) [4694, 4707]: -1.88 angstrom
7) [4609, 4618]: -0.91 angstrom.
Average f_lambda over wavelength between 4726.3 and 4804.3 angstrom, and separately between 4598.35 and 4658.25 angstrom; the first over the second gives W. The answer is 1.2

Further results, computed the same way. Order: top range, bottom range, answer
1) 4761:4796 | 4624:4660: 1.10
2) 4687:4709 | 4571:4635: 1.12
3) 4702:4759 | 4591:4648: 1.21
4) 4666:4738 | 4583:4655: 1.11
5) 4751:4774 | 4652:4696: 1.22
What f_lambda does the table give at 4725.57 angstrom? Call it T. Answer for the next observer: 11.98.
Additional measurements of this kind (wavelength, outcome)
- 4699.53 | 11.23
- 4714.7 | 12.55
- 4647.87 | 10.07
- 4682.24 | 10.23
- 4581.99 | 9.376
